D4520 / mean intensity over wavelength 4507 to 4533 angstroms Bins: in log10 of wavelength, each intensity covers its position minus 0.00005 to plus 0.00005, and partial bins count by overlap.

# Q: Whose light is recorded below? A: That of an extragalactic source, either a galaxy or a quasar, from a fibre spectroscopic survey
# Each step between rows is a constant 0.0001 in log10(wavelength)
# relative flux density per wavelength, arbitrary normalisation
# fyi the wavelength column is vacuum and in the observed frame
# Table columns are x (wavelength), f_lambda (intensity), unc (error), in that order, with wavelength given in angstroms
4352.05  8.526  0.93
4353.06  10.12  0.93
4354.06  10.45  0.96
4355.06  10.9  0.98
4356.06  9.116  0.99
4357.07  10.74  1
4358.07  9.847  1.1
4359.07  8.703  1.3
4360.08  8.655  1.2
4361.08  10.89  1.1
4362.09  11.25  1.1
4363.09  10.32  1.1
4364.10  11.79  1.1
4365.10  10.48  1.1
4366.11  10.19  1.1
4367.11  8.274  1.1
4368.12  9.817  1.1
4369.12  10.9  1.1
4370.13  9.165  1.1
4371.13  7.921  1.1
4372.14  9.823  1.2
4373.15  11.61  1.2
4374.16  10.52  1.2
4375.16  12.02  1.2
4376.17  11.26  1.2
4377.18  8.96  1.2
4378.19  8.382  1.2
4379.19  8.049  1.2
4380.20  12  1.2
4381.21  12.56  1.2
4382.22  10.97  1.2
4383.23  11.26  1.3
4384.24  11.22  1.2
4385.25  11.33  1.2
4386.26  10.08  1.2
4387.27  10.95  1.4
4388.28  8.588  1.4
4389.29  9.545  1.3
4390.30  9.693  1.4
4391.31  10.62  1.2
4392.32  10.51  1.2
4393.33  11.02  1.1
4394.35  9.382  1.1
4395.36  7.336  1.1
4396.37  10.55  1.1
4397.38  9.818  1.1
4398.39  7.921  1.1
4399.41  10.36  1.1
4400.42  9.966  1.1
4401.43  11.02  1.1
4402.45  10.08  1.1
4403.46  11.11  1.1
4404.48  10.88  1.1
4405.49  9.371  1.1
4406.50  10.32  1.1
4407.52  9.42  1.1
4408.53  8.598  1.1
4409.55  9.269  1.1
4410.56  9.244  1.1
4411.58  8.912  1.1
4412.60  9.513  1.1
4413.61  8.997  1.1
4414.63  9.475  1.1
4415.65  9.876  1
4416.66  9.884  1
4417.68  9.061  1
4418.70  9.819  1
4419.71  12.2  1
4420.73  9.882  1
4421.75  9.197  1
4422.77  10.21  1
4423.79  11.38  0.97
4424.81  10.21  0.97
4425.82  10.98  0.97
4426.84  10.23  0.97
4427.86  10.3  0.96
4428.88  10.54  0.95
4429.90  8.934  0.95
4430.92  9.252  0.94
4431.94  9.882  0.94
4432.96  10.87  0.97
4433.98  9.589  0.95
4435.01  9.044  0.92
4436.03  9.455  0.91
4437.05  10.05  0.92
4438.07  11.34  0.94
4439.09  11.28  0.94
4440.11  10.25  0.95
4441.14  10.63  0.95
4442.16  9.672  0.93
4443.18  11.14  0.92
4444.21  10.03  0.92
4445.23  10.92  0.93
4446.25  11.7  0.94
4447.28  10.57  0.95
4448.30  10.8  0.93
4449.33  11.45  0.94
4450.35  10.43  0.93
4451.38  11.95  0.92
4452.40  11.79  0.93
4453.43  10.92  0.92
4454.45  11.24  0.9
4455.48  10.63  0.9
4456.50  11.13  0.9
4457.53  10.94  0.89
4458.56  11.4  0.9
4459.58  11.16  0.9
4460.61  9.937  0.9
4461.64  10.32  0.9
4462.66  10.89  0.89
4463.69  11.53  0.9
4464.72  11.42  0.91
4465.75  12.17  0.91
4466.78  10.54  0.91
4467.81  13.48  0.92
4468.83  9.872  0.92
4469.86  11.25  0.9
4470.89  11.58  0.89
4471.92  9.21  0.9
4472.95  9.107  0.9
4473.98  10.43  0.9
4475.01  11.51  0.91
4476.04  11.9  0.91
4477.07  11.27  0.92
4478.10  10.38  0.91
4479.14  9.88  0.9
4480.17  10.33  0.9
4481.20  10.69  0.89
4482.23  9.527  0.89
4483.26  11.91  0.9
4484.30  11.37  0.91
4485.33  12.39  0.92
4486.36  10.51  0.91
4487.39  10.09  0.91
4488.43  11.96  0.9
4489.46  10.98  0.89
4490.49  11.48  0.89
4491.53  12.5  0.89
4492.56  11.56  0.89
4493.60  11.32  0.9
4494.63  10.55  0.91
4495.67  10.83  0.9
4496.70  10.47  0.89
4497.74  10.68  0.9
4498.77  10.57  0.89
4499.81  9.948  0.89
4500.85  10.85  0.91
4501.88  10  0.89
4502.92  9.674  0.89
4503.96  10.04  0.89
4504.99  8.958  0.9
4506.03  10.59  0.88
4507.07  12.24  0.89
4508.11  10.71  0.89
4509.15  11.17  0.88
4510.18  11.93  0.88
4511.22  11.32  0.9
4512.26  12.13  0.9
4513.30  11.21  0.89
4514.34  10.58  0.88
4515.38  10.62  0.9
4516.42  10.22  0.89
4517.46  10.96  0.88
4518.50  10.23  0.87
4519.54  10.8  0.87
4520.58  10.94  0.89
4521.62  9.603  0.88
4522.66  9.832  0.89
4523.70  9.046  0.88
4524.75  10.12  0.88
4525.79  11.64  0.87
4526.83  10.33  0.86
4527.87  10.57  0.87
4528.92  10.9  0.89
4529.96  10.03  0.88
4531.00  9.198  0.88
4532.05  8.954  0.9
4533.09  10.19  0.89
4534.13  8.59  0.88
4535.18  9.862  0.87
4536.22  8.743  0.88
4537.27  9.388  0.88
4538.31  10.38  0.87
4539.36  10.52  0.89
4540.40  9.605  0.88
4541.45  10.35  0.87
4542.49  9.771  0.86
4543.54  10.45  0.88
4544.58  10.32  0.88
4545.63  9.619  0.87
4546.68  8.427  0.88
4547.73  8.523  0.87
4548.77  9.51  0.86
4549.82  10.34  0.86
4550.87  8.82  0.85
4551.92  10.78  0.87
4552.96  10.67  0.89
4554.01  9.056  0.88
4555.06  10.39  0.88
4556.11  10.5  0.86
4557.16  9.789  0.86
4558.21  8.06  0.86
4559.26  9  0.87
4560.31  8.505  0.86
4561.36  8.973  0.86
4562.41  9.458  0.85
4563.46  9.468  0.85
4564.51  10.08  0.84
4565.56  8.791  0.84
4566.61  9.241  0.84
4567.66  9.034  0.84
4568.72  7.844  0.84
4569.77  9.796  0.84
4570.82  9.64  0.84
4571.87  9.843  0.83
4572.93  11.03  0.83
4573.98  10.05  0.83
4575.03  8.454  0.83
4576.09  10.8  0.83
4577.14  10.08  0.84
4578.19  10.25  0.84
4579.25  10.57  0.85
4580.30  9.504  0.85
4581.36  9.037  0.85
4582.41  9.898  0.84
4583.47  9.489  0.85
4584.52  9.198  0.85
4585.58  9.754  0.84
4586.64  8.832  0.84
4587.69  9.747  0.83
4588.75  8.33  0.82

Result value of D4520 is 10.6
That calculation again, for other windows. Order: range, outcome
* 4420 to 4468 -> 10.7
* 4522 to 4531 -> 10.2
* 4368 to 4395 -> 10.3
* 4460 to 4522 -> 10.9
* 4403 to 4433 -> 9.91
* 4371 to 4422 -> 10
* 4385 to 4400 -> 9.82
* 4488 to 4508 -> 10.8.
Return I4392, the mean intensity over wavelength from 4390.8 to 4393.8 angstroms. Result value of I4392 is 10.7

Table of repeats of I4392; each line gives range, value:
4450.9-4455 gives 11.5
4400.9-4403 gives 10.6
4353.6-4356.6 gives 10.2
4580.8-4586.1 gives 9.47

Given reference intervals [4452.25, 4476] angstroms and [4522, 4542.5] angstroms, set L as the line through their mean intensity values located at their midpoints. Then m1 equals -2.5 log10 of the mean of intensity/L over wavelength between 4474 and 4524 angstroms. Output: -0.04 mag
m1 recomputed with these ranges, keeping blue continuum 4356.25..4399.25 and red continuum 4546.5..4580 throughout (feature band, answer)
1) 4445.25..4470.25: -0.13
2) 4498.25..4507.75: -0.06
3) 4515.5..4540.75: -0.04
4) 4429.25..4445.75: -0.02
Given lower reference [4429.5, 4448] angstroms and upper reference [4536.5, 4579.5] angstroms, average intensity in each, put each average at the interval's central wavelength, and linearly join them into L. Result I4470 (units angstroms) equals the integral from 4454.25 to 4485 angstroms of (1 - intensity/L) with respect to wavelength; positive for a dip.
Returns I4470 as -2.4 angstroms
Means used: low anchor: 10.3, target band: 10.9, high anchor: 9.65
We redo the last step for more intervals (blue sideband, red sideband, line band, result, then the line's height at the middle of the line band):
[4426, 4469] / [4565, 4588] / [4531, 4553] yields 0.5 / 9.89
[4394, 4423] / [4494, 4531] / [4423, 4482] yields -3.6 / 10.1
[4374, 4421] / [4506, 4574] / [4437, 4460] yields -2.1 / 10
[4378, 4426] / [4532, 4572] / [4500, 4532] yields -2.9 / 9.65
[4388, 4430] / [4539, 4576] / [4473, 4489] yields -1.9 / 9.73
